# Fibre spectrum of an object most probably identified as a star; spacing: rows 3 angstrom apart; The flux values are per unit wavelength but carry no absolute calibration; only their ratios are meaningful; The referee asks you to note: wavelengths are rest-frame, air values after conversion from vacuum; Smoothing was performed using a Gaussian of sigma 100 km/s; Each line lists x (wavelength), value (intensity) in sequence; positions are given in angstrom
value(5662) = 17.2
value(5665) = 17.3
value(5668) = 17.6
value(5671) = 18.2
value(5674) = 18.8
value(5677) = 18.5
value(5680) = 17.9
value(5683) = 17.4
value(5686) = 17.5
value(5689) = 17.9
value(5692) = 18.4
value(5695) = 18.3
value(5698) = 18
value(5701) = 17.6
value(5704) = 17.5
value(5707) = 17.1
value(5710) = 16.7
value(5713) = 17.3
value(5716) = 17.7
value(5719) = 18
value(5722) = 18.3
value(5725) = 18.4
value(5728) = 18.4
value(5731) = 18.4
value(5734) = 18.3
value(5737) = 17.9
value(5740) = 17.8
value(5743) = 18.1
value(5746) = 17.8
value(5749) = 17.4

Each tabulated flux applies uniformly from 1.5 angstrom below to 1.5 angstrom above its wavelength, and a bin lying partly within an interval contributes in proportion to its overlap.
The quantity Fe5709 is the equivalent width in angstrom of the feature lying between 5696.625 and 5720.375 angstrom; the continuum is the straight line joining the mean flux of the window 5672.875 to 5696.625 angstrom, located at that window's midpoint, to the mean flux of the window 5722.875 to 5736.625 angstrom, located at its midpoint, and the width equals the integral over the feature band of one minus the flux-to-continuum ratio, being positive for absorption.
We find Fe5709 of 1.0 angstrom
